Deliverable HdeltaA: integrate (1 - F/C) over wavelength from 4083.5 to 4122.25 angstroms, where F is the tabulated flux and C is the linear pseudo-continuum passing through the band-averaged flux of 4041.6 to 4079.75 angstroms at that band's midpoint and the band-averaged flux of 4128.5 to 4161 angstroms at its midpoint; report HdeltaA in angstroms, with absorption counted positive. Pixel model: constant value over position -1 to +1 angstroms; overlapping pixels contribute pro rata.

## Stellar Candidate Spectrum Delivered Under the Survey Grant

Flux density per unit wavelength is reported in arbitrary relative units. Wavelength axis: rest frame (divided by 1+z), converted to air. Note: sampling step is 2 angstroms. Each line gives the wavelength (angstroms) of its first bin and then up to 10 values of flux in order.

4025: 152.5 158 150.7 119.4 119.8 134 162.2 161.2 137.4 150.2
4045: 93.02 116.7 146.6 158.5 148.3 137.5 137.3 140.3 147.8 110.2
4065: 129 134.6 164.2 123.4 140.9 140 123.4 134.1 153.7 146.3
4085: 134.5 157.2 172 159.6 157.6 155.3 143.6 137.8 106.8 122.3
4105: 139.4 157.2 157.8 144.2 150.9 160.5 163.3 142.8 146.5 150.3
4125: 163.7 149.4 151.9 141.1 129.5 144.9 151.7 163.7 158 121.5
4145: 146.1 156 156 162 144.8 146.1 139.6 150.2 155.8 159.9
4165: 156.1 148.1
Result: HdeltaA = -1.7 angstroms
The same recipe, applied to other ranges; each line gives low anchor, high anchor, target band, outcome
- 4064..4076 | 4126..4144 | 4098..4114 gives 0.35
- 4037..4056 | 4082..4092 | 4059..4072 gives 1.00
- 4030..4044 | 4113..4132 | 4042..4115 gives 2.53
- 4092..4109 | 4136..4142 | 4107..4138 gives 0.06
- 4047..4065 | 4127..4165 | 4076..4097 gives -1.00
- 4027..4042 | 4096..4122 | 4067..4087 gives 0.35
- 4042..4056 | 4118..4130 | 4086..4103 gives -0.28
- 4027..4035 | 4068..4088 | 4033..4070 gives -0.41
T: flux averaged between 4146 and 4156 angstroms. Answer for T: 153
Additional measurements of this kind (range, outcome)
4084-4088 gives 146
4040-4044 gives 144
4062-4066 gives 120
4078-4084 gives 145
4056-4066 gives 133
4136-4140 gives 158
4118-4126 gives 151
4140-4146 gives 142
